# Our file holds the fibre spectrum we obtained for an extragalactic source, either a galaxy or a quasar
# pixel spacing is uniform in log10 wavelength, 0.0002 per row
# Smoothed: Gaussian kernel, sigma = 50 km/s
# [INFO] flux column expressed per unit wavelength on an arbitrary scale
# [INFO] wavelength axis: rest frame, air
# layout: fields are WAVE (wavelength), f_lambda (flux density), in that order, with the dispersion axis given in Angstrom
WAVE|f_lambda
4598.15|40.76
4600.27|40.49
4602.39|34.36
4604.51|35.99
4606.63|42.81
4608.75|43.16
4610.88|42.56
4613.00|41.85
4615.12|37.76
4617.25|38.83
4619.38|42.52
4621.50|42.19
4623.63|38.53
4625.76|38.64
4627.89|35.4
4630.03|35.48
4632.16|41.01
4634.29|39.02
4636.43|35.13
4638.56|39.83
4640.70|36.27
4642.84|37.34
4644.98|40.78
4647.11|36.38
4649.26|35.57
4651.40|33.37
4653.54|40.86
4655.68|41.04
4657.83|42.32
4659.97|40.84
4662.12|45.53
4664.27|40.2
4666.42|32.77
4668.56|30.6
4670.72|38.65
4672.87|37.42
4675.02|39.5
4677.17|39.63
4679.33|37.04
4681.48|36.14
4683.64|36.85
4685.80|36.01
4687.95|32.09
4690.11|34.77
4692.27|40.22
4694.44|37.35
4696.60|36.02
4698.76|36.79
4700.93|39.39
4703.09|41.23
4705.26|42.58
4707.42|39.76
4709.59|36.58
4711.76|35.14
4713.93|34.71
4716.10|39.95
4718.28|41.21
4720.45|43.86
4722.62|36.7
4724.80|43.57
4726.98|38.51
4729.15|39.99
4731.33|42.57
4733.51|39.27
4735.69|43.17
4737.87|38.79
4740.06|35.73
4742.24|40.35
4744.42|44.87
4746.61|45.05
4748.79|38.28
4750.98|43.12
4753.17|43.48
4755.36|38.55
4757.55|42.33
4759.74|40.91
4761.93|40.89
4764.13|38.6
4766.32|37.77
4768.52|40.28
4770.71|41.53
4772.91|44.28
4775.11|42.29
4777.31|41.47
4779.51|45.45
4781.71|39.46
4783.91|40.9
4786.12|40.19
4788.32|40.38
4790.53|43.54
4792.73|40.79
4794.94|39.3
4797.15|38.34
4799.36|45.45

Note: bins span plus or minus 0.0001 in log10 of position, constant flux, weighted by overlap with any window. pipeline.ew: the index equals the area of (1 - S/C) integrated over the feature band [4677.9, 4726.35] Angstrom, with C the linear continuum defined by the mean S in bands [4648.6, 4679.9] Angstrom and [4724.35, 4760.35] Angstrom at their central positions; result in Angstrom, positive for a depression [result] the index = 1.95 Angstrom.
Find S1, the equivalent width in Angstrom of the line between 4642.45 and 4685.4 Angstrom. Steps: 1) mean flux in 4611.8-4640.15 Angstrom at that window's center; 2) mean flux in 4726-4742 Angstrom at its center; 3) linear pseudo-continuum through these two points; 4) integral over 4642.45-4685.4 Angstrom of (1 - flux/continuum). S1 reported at 1.2 Angstrom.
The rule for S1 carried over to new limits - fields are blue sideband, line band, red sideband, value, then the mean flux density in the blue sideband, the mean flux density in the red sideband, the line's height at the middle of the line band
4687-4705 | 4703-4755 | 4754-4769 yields -2.1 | 37.5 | 39.9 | 38.7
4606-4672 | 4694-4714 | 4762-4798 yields 0.9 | 38.9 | 40.9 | 39.8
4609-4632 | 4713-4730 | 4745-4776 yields 0.4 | 39.6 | 41.3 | 40.8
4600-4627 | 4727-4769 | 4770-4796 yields 0.6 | 39.9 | 41.6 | 41.3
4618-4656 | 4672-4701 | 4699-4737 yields 1.6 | 38.2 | 39.8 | 39.2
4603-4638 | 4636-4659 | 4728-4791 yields 0.9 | 39.4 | 41.1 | 39.7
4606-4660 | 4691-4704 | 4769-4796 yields 0.6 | 39.1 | 41.6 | 40.2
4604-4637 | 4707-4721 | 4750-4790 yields 0.7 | 39.5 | 41.2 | 40.6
